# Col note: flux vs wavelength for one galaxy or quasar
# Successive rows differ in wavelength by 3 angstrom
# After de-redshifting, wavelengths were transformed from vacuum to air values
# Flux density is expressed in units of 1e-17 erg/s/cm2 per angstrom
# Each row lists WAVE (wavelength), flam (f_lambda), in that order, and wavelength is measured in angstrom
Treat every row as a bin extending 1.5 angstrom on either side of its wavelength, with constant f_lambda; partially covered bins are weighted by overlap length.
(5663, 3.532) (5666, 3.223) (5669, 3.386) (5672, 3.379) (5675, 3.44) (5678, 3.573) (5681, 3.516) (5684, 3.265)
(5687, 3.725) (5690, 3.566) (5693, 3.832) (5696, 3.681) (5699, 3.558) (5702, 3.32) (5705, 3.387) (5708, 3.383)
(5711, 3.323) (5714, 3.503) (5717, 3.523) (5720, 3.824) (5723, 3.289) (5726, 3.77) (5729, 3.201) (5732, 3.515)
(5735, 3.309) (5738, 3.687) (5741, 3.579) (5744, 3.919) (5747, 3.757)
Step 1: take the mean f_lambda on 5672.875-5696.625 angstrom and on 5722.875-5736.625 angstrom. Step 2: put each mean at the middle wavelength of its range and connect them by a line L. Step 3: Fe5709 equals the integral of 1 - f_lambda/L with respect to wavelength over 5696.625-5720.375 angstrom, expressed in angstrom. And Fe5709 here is 0.2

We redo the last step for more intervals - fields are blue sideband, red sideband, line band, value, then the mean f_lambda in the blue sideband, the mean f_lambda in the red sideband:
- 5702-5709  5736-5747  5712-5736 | 0.36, 3.37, 3.71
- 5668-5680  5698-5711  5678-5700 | -1.08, 3.45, 3.4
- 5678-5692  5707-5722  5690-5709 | -0.06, 3.54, 3.51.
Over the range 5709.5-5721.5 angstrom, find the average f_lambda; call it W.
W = 3.54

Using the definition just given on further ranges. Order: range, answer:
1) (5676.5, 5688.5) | 3.52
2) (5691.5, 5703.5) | 3.6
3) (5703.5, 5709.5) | 3.39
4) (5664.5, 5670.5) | 3.3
